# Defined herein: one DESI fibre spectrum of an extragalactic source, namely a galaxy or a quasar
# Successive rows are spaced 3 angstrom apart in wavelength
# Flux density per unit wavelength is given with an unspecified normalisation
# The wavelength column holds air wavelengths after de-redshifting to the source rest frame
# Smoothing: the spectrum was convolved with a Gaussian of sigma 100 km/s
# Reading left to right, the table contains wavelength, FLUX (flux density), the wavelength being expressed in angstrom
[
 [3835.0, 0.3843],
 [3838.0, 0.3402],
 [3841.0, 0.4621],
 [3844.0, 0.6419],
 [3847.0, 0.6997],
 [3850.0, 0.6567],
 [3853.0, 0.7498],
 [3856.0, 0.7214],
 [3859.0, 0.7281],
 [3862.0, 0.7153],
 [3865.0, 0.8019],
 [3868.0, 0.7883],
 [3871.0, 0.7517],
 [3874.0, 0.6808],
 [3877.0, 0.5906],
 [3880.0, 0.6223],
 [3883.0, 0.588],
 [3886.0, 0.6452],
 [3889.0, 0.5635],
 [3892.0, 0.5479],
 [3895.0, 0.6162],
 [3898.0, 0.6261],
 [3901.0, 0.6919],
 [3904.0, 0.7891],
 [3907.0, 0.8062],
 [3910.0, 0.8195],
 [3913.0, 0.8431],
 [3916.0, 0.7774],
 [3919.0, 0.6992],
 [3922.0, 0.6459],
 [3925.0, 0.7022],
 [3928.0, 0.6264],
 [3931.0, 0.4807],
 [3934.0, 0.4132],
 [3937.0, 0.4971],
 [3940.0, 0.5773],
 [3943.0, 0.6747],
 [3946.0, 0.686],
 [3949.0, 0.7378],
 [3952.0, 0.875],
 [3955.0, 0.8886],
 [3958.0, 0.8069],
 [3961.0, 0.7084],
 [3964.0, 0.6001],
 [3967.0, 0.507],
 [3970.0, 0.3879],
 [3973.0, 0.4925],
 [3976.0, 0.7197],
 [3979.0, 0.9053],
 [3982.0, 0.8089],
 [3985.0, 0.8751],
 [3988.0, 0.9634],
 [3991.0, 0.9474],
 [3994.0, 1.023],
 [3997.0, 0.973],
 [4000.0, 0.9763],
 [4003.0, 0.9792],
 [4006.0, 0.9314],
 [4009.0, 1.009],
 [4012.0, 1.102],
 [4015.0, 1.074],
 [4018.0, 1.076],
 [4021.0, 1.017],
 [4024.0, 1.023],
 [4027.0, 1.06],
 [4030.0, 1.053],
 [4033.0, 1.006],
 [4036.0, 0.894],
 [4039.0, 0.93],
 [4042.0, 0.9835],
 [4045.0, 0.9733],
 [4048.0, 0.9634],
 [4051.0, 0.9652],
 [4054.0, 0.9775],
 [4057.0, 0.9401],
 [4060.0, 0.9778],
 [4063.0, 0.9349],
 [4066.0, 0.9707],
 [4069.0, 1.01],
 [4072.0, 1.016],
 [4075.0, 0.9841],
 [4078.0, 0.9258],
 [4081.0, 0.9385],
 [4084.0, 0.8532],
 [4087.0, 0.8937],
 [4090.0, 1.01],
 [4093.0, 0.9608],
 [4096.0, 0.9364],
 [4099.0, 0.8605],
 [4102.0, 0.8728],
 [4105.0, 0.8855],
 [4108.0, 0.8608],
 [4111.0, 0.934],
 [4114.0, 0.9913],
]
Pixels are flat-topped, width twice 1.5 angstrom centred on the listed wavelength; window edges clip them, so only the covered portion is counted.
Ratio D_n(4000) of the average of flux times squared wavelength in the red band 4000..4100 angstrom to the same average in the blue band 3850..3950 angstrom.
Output 1.6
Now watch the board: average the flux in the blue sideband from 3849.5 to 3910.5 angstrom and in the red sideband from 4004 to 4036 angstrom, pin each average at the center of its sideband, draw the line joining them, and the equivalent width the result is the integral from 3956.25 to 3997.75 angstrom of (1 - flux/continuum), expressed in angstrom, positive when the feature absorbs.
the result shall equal 7.4 angstrom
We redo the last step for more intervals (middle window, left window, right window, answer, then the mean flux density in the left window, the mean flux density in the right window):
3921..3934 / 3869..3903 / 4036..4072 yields 2.3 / 0.634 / 0.965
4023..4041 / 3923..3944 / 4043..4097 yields -3.1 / 0.567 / 0.958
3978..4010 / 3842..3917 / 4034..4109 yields -3.8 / 0.696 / 0.942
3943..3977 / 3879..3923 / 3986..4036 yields 7.2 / 0.687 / 1.01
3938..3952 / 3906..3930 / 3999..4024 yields 2.3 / 0.733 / 1.02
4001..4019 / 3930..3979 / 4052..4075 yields -4.8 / 0.638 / 0.976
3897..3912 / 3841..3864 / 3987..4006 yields 0.7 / 0.688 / 0.974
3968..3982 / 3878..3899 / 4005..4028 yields 4.0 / 0.6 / 1.04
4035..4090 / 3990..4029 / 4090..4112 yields 0.0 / 1.02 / 0.908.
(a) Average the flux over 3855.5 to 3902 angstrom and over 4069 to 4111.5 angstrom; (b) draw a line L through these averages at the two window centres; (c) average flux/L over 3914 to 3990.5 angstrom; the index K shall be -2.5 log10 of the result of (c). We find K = 0.11 mag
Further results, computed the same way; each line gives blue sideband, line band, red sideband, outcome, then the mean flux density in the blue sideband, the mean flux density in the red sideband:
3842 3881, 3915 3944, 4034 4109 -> 0.27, 0.702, 0.942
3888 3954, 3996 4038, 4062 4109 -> -0.22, 0.67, 0.933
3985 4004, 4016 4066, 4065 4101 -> -0.03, 0.969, 0.945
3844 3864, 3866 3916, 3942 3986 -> 0.03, 0.709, 0.71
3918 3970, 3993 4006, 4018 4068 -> -0.17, 0.646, 0.983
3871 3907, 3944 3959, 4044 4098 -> -0.06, 0.645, 0.956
